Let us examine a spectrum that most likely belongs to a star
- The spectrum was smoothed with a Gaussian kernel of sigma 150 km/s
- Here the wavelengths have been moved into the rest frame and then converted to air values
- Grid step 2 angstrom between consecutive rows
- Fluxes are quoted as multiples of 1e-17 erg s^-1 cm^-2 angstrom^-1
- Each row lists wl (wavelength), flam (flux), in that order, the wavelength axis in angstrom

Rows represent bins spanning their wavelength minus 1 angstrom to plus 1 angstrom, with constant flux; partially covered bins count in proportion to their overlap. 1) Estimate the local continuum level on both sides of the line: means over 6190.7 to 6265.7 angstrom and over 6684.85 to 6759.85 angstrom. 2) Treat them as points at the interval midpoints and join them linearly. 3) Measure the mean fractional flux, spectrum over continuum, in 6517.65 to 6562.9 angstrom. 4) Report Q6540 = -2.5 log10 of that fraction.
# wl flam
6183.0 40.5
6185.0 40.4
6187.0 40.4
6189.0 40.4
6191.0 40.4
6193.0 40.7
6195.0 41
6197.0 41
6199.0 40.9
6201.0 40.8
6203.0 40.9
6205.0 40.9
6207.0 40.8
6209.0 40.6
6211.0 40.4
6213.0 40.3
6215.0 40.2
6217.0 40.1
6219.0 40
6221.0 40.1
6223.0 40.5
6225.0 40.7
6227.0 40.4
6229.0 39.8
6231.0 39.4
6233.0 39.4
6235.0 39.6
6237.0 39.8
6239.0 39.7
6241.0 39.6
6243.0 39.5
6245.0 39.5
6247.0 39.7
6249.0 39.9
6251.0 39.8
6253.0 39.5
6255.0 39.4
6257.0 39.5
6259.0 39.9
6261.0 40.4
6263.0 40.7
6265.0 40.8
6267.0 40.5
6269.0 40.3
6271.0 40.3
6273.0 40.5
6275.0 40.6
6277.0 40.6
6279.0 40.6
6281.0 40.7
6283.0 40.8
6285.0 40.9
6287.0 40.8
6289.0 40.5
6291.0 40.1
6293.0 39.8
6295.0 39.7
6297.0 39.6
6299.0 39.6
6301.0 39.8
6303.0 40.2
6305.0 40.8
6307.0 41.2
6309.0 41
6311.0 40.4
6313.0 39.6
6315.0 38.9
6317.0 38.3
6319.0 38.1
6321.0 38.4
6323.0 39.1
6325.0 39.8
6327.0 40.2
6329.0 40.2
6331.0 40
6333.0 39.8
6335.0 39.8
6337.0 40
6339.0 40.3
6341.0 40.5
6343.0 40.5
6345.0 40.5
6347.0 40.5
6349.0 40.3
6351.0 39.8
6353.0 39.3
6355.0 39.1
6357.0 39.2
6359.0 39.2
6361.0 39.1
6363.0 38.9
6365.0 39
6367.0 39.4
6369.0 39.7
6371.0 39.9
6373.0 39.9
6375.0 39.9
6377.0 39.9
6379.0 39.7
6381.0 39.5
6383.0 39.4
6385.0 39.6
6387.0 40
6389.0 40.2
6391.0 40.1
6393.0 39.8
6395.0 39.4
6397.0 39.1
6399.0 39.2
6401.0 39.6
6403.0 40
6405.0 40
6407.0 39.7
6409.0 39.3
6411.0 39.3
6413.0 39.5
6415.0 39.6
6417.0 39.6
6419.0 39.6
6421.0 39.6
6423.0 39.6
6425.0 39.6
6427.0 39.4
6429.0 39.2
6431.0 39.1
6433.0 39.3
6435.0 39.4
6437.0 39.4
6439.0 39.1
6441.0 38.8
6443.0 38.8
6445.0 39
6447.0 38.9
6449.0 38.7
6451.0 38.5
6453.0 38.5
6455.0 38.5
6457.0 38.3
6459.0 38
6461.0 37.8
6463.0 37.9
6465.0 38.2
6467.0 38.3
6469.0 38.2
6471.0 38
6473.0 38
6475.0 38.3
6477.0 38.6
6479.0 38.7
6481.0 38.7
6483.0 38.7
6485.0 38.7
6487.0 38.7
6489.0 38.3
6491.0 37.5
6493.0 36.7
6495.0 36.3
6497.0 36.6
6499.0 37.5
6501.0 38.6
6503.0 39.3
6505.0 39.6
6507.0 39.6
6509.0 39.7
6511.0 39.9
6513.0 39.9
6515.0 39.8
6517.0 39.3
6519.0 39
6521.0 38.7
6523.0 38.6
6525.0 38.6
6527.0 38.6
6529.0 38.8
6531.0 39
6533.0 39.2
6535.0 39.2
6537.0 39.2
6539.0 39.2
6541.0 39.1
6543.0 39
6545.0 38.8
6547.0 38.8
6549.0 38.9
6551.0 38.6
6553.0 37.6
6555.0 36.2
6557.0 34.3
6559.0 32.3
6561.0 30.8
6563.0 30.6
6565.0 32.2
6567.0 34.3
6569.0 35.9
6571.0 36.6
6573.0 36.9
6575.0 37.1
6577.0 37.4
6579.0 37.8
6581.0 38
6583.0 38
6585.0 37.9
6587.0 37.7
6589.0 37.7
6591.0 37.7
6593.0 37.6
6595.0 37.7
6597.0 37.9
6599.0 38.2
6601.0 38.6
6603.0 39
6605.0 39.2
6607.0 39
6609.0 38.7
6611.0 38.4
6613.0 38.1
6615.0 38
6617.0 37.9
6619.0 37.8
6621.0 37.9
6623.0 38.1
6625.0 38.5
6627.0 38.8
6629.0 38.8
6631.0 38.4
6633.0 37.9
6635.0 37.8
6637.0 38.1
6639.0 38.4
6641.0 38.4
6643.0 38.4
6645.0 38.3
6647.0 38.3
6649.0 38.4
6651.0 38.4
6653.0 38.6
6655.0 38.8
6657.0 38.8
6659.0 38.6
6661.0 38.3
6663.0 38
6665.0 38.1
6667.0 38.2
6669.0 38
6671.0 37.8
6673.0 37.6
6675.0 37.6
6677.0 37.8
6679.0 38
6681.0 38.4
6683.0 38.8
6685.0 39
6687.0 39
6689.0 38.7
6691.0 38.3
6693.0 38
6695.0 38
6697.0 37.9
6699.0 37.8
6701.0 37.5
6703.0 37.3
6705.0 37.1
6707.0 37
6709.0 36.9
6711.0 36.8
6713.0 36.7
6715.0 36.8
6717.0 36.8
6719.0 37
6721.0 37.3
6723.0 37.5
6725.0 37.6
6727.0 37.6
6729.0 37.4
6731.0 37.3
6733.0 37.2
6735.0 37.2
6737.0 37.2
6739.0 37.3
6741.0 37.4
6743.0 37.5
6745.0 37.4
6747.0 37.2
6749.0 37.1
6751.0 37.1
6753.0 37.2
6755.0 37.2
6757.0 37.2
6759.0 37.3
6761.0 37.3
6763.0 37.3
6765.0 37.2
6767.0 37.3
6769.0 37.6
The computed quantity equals 0.02 mag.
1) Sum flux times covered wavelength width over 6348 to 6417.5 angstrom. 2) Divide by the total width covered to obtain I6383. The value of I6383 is 39.6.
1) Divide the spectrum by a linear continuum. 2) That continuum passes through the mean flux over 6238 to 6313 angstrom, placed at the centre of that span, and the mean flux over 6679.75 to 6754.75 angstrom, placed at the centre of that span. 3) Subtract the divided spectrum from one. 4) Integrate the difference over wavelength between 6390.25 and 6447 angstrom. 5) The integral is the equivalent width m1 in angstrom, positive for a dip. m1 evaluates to -0.1 angstrom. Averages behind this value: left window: 40.2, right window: 37.5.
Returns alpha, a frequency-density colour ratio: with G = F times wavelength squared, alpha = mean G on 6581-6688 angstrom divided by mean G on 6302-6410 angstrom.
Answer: 1.05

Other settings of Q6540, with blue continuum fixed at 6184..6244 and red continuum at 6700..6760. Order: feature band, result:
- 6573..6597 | 0.01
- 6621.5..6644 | -0.02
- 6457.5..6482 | 0.02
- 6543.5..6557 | 0.01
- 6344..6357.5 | -0.01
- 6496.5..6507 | 0.00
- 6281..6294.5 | -0.02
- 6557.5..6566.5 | 0.20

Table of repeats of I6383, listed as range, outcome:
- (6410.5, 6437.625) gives 39.4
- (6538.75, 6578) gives 36.2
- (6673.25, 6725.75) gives 37.7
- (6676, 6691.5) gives 38.5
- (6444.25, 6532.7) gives 38.5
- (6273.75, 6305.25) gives 40.3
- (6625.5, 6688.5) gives 38.3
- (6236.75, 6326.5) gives 40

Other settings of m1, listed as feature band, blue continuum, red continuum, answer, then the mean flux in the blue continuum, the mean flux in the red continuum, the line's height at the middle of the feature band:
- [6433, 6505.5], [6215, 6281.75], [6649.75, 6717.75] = 1.1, 40.1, 37.9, 39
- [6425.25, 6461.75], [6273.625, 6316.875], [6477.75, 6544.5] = 0.3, 40.3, 38.7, 39.2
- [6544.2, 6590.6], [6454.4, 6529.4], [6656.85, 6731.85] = 2.3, 38.5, 37.8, 38.2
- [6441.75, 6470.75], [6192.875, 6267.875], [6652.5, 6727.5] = 0.5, 40.2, 37.8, 39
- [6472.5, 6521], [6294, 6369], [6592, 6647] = 0.4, 39.7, 38.3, 38.9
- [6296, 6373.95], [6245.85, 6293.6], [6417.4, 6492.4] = 0.0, 40.3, 38.7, 39.7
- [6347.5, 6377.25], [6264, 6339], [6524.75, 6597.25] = -0.1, 40.1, 37.1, 39.4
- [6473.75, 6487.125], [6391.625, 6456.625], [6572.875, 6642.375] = 0.1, 39.3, 38.1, 38.9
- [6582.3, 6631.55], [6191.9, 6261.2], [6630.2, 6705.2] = 0.3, 40.1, 38.2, 38.5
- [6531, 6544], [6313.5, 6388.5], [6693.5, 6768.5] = -0.2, 39.6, 37.3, 38.5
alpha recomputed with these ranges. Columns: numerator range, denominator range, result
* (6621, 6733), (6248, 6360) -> 1.06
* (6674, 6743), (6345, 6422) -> 1.05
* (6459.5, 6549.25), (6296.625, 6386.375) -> 1.02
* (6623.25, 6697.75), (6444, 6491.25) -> 1.06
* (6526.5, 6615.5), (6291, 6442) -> 1.00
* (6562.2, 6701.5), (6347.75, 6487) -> 1.03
